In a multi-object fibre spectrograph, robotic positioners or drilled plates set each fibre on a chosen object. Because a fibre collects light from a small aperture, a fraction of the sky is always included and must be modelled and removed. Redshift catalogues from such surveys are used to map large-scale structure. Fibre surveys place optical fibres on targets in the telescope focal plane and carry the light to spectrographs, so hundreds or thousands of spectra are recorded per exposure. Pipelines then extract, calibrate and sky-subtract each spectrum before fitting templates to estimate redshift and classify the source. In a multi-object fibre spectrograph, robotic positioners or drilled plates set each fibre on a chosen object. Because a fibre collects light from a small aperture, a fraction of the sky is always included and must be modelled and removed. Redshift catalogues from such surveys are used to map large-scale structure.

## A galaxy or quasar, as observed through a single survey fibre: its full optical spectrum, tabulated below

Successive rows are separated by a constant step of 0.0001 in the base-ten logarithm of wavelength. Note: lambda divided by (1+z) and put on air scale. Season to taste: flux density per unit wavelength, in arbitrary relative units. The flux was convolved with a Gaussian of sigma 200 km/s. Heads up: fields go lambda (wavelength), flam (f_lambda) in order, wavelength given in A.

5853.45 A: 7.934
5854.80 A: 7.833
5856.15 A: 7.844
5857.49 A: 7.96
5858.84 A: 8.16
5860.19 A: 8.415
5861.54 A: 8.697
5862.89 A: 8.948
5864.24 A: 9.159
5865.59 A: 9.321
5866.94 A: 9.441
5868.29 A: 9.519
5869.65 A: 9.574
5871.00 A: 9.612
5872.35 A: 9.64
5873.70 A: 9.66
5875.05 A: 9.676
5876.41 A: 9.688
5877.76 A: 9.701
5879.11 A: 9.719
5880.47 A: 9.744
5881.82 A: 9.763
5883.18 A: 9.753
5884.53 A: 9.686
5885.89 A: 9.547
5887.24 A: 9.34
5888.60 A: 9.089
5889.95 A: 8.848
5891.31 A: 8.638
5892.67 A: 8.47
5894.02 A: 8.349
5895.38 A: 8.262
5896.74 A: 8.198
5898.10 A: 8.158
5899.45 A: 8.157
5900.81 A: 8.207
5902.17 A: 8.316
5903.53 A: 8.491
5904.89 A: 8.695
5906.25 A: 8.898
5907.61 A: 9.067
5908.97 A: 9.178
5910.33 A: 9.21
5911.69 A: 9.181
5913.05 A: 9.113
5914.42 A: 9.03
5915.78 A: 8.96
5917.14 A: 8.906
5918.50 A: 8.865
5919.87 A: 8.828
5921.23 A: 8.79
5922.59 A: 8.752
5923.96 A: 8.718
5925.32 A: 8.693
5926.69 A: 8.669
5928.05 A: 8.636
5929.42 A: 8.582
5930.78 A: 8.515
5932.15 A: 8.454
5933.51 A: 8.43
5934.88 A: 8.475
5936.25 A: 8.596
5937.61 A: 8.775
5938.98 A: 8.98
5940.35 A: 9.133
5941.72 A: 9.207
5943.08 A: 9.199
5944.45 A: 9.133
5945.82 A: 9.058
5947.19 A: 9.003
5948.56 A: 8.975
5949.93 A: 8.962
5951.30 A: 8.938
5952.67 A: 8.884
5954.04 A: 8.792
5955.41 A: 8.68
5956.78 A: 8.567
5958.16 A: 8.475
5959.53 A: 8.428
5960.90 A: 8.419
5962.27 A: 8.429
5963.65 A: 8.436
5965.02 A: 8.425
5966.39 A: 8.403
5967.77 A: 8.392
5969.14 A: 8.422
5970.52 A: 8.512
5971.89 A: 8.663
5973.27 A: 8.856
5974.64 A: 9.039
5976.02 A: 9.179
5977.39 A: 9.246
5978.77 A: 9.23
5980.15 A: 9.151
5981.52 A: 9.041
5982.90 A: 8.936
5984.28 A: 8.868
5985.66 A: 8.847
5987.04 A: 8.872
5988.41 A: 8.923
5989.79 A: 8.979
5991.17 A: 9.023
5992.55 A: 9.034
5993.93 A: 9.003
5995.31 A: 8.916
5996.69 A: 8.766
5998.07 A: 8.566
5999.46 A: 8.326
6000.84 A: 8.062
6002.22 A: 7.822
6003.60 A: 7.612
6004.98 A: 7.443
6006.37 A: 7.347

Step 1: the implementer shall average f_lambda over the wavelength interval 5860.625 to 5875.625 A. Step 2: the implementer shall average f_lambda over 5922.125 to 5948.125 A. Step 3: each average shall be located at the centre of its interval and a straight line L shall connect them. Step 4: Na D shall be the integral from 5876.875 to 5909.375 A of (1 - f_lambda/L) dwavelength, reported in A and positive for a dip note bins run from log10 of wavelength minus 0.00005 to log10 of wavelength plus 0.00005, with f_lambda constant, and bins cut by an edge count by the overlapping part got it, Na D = 0.8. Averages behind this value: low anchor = 9.37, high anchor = 8.79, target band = 8.93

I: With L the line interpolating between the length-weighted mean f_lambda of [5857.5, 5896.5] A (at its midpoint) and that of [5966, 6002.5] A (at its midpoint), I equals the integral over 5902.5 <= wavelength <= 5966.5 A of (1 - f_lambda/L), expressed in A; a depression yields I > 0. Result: 1.4 A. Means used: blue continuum 9.19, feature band 8.79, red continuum 8.79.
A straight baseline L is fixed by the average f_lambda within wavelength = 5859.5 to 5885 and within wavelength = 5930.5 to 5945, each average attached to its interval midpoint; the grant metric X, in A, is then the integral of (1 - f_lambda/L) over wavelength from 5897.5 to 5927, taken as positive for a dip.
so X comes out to 1.0 A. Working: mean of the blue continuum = 9.46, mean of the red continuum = 8.82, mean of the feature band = 8.77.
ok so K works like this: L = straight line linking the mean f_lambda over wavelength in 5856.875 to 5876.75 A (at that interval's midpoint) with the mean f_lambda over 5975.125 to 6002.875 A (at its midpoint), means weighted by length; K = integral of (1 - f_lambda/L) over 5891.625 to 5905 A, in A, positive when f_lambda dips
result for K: 1.11 A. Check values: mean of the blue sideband 9.16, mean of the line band 8.32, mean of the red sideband 8.84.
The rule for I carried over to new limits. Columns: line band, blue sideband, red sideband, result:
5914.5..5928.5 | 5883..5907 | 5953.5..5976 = -0.2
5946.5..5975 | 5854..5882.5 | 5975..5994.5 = 1.3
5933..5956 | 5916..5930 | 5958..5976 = -0.6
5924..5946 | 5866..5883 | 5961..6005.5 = 0.8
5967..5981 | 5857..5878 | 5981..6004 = -0.2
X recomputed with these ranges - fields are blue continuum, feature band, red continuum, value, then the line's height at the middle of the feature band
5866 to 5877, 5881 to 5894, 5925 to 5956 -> 0.30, 9.41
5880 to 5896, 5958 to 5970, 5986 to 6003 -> 0.53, 8.81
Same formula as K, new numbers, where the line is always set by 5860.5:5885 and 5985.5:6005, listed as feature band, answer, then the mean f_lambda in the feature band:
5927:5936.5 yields 0.55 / 8.53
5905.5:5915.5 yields 0.14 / 9.09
